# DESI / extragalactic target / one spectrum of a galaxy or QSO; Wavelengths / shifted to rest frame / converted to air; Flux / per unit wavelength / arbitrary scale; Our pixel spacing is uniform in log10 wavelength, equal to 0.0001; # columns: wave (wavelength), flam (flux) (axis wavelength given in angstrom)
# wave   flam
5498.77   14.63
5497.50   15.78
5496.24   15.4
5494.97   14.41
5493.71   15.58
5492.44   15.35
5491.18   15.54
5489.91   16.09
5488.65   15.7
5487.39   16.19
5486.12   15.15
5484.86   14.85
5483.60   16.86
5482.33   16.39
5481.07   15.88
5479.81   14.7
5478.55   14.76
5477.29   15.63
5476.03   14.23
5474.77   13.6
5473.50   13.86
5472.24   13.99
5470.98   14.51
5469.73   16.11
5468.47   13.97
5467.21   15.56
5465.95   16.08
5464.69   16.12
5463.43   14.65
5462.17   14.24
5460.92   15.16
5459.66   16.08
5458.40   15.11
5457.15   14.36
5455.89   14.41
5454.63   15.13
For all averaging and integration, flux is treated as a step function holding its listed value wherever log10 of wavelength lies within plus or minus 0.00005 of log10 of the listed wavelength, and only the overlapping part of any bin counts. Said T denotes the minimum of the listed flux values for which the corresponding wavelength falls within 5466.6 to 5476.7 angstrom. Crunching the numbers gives 13.6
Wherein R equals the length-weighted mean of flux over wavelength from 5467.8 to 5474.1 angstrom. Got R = 14.5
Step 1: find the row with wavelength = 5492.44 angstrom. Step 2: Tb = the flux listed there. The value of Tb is 15.35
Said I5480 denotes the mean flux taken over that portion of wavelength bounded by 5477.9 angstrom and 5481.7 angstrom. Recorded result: 15.1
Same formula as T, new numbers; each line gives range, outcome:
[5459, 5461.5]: 15.16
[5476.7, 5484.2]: 14.7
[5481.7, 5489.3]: 14.85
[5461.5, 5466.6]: 14.24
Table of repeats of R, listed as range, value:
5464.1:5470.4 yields 15.6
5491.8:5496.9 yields 15.2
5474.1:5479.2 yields 14.5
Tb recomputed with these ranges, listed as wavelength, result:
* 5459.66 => 16.08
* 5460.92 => 15.16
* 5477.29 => 15.63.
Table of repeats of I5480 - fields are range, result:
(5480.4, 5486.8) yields 15.8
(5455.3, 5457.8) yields 14.4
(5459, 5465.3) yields 15.2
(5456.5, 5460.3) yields 15.2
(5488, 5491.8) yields 15.8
